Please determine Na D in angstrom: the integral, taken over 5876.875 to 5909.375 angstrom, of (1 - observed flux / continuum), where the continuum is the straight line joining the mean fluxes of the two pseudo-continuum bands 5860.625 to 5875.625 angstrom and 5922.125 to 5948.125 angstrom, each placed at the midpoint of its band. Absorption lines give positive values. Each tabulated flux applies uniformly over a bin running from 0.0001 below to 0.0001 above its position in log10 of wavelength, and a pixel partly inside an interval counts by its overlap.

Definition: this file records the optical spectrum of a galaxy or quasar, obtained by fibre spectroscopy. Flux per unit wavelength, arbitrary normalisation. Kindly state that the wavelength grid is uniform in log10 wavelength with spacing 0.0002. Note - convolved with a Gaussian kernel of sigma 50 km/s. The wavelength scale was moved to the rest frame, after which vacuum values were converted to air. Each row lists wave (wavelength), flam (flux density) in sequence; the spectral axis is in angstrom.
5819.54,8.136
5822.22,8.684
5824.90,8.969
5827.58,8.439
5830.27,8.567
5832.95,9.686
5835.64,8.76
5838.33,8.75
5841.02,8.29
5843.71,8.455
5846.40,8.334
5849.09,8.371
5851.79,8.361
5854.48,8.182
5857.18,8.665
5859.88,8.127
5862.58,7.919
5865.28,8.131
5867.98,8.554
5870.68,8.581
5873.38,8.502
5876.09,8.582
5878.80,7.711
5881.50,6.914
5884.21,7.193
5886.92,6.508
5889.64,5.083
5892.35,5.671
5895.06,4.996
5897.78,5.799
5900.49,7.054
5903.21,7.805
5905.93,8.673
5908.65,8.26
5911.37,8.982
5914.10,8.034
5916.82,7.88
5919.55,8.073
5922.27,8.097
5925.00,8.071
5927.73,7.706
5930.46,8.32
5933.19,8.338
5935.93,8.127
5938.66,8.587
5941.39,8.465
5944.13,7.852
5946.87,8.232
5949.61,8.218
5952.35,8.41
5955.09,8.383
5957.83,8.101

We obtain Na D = 5.79 angstrom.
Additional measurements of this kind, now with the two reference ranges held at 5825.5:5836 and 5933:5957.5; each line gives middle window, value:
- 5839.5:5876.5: 1.6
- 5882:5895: 3.8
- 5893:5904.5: 2.9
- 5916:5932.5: 0.7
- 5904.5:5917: 0.1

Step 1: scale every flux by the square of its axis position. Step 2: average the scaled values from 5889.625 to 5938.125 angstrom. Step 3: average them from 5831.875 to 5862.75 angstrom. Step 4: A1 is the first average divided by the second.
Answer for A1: 0.9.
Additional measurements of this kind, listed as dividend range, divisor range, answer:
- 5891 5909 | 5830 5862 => 0.81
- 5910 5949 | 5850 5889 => 1.05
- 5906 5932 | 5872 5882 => 1.04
